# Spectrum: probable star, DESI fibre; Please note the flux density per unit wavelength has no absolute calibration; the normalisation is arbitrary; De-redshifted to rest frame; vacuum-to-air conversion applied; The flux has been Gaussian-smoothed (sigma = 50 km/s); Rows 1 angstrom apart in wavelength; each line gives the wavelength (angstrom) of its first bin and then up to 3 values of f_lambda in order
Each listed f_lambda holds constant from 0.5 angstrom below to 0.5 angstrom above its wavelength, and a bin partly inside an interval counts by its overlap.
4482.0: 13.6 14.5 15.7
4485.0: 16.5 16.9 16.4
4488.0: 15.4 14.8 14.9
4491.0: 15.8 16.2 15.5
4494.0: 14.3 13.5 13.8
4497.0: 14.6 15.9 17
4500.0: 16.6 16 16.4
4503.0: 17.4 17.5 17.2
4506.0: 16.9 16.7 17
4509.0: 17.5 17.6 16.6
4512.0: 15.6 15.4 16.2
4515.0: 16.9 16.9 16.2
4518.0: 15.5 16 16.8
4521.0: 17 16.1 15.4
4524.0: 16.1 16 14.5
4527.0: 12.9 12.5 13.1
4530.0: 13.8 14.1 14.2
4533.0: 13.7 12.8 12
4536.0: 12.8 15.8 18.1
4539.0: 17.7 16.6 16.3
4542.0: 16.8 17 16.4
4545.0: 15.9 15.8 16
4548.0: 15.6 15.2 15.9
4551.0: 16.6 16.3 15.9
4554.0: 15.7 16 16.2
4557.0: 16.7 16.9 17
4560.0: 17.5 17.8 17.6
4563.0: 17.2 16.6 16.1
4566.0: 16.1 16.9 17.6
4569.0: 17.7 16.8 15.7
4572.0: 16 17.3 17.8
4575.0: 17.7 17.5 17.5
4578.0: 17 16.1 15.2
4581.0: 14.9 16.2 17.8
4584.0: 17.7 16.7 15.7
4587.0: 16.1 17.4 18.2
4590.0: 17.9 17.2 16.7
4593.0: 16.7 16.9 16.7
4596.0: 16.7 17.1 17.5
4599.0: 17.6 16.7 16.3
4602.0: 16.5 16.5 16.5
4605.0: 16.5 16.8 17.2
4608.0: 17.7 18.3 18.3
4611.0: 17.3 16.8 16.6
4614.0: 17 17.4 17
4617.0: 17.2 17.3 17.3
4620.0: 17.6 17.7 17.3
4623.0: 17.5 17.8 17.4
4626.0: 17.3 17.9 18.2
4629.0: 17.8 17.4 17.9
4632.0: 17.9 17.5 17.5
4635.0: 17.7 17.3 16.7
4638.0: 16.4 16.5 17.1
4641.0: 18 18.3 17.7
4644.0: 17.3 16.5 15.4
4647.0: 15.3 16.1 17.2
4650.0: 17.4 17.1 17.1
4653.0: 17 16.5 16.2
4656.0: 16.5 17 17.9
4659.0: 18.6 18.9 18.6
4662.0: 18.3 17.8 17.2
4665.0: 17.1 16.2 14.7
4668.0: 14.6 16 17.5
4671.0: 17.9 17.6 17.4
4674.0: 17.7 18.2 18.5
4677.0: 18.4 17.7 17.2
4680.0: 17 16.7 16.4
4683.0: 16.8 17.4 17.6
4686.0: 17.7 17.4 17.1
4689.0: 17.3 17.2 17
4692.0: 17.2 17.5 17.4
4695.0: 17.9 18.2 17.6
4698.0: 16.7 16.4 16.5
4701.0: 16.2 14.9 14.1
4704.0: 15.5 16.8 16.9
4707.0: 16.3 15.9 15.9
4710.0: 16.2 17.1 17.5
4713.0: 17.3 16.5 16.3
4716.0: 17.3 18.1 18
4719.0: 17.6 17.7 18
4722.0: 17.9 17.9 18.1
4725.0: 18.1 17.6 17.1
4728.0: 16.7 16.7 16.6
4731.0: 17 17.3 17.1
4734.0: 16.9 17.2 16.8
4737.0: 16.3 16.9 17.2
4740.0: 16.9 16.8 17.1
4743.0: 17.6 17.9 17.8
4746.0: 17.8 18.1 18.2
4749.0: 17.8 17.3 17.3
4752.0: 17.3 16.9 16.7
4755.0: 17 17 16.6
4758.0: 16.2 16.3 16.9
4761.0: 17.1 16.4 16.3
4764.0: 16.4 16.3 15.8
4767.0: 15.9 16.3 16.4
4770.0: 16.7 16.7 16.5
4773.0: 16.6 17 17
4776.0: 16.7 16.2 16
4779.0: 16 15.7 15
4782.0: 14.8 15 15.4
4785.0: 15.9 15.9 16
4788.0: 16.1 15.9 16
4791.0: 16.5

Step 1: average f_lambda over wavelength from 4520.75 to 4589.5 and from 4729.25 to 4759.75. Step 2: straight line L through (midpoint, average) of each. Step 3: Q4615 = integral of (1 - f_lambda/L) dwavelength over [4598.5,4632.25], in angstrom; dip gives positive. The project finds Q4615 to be -1.83 angstrom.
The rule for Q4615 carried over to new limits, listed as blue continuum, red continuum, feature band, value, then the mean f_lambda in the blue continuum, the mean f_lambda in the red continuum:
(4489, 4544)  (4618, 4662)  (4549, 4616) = -1.2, 15.7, 17.3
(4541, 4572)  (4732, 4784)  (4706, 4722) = -0.4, 16.5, 16.7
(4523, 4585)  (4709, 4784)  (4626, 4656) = -1.3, 16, 16.9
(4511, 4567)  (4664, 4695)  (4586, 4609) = -0.9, 15.8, 17.2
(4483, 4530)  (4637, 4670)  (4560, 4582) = -0.7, 15.8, 17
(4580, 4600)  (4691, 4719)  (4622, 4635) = -0.6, 16.9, 16.8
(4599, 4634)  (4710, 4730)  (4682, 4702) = 0.3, 17.3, 17.4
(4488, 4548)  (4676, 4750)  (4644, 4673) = -0.4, 15.7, 17.1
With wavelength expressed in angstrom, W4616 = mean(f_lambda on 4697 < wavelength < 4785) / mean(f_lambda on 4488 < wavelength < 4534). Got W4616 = 1.1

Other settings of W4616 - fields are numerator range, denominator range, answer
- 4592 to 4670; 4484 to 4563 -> 1.08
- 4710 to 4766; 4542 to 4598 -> 1.03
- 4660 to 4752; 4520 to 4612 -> 1.05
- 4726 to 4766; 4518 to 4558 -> 1.10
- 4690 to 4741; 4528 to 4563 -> 1.08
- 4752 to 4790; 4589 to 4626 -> 0.95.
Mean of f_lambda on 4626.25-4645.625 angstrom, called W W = 17.4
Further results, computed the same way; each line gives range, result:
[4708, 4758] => 17.2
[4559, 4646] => 17.1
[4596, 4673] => 17.2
